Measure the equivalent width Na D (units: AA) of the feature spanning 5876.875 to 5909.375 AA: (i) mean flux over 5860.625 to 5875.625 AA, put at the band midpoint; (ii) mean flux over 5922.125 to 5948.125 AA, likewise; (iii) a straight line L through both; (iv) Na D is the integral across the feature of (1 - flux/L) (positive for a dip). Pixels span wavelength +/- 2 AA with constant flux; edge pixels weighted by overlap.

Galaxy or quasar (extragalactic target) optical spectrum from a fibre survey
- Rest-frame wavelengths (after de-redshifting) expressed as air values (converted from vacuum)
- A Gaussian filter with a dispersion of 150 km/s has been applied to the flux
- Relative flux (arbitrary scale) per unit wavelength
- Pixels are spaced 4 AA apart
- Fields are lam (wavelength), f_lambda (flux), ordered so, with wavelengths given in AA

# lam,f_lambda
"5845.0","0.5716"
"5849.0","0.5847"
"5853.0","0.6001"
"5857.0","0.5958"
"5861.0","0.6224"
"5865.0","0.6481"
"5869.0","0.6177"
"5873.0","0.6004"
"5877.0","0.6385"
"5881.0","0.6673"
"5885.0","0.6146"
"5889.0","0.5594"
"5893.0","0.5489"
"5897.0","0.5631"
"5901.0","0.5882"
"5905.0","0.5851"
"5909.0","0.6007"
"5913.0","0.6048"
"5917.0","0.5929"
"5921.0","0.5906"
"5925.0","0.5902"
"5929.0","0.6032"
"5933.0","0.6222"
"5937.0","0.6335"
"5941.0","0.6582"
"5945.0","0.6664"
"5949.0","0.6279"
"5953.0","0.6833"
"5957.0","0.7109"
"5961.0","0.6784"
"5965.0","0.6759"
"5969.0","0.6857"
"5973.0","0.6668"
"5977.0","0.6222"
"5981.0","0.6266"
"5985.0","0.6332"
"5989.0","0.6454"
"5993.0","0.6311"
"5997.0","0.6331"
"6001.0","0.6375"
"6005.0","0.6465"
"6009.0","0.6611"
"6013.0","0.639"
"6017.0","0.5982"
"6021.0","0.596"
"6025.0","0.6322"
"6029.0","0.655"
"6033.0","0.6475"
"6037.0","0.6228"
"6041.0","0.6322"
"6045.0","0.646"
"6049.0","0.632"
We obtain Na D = 1.6 AA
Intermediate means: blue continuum 0.623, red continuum 0.628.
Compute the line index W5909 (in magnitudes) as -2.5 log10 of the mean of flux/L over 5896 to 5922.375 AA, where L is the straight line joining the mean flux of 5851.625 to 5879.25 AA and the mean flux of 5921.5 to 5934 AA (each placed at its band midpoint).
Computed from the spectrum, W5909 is 0.03 mag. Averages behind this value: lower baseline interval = 0.618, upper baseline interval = 0.602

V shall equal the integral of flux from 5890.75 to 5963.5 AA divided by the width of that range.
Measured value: 0.62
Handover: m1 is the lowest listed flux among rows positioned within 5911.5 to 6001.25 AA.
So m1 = 0.5902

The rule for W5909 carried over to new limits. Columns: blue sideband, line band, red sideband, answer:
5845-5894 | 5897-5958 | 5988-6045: -0.003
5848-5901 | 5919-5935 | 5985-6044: 0.025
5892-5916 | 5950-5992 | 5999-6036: -0.082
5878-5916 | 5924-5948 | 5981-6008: -0.033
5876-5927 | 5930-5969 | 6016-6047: -0.092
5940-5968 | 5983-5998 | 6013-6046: 0.026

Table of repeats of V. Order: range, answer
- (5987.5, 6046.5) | 0.635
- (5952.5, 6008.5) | 0.655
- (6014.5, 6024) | 0.603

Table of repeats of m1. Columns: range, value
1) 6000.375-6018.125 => 0.5982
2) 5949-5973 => 0.6279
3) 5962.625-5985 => 0.6222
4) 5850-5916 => 0.5489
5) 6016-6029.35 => 0.596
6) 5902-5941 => 0.5851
